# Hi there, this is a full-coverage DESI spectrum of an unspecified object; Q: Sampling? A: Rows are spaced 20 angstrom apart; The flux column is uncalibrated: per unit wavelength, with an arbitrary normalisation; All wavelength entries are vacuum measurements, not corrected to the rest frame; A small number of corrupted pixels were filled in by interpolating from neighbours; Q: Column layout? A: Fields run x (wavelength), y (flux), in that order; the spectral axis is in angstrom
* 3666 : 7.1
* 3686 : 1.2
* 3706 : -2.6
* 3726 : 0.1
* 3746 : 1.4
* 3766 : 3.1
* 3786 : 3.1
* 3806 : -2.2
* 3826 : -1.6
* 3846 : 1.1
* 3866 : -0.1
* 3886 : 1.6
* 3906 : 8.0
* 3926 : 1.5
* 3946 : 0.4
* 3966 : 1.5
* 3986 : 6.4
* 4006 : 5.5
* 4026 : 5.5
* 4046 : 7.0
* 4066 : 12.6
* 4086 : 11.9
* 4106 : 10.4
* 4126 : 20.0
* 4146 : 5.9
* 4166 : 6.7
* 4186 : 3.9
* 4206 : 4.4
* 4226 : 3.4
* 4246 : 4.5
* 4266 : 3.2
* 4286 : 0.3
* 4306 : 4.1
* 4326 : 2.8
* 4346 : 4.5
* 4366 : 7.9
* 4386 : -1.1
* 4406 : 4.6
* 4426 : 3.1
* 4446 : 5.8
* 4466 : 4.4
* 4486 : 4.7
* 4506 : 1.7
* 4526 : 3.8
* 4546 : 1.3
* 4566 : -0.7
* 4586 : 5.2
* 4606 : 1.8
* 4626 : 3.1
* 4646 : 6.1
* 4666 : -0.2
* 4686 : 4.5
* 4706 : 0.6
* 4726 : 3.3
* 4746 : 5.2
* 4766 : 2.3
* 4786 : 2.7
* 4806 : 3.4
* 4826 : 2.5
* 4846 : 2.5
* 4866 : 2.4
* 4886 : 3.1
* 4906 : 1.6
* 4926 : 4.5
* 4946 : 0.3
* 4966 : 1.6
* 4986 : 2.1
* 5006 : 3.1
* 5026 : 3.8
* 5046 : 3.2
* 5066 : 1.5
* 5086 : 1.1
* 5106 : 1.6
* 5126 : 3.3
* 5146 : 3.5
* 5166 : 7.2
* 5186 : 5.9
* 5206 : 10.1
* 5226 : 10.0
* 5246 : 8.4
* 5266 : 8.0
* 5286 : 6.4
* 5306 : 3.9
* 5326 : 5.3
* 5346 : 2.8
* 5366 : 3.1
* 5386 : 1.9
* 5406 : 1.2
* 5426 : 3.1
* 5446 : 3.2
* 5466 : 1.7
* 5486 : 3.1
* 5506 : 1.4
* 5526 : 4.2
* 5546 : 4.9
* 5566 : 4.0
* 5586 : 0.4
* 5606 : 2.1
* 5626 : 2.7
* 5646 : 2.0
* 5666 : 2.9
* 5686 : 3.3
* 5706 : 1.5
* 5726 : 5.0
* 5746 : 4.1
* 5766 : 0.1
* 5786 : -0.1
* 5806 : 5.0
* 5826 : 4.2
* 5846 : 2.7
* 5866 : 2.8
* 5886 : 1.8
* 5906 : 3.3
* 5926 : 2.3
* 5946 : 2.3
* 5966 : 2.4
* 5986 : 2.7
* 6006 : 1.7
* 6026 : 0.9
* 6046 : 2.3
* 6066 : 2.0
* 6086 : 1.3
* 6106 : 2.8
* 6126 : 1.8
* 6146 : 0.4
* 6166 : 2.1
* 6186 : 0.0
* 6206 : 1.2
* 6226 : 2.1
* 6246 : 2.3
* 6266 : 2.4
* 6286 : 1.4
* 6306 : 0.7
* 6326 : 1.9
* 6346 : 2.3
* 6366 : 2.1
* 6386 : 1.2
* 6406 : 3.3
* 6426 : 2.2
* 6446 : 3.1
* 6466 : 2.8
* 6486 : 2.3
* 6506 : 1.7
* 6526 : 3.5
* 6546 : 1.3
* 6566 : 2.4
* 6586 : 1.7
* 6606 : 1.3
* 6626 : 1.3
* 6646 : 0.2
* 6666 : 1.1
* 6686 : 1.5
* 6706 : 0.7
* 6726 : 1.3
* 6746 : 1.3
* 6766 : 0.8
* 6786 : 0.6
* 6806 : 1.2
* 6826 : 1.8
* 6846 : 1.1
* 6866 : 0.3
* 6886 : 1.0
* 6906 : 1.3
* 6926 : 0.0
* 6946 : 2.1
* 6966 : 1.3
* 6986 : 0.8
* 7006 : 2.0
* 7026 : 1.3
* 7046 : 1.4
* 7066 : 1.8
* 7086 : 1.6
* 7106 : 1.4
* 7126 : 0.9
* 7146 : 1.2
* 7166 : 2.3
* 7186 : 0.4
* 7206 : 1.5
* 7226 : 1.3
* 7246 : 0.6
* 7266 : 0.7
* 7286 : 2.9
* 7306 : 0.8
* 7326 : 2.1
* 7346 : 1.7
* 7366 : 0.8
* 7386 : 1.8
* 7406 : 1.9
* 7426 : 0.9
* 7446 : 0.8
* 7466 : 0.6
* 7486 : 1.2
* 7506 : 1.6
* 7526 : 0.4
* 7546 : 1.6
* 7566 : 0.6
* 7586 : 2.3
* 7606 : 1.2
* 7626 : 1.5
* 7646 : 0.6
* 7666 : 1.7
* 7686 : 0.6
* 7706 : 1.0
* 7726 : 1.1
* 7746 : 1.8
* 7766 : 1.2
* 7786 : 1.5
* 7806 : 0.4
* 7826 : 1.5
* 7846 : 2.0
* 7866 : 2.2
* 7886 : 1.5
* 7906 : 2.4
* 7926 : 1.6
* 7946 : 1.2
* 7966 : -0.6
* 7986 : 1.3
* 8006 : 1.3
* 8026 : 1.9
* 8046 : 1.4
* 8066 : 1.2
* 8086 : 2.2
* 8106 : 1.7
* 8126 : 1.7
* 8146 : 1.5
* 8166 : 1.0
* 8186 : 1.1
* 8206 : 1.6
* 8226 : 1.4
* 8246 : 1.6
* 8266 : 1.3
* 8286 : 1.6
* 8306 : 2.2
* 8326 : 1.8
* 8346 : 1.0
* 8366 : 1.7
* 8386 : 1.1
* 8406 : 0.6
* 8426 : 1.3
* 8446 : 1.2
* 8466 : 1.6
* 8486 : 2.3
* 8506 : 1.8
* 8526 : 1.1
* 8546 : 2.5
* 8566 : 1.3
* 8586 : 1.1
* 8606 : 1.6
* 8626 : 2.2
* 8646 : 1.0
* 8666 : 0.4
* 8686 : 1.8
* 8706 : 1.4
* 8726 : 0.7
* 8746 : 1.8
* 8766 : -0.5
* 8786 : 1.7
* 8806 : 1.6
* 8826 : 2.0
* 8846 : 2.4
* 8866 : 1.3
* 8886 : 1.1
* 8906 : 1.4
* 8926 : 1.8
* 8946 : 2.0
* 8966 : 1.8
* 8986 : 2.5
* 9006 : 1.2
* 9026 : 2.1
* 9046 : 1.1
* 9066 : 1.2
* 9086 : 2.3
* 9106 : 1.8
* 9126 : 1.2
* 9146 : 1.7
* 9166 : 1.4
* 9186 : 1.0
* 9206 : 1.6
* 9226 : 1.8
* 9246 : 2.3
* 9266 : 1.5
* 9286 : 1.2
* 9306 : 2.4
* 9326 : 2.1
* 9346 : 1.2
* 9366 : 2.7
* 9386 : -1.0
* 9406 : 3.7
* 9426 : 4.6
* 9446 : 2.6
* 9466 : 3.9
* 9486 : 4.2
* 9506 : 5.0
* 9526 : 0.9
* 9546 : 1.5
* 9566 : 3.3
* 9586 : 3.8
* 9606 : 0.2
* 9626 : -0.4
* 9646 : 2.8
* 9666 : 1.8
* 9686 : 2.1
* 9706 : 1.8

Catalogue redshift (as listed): 2.38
